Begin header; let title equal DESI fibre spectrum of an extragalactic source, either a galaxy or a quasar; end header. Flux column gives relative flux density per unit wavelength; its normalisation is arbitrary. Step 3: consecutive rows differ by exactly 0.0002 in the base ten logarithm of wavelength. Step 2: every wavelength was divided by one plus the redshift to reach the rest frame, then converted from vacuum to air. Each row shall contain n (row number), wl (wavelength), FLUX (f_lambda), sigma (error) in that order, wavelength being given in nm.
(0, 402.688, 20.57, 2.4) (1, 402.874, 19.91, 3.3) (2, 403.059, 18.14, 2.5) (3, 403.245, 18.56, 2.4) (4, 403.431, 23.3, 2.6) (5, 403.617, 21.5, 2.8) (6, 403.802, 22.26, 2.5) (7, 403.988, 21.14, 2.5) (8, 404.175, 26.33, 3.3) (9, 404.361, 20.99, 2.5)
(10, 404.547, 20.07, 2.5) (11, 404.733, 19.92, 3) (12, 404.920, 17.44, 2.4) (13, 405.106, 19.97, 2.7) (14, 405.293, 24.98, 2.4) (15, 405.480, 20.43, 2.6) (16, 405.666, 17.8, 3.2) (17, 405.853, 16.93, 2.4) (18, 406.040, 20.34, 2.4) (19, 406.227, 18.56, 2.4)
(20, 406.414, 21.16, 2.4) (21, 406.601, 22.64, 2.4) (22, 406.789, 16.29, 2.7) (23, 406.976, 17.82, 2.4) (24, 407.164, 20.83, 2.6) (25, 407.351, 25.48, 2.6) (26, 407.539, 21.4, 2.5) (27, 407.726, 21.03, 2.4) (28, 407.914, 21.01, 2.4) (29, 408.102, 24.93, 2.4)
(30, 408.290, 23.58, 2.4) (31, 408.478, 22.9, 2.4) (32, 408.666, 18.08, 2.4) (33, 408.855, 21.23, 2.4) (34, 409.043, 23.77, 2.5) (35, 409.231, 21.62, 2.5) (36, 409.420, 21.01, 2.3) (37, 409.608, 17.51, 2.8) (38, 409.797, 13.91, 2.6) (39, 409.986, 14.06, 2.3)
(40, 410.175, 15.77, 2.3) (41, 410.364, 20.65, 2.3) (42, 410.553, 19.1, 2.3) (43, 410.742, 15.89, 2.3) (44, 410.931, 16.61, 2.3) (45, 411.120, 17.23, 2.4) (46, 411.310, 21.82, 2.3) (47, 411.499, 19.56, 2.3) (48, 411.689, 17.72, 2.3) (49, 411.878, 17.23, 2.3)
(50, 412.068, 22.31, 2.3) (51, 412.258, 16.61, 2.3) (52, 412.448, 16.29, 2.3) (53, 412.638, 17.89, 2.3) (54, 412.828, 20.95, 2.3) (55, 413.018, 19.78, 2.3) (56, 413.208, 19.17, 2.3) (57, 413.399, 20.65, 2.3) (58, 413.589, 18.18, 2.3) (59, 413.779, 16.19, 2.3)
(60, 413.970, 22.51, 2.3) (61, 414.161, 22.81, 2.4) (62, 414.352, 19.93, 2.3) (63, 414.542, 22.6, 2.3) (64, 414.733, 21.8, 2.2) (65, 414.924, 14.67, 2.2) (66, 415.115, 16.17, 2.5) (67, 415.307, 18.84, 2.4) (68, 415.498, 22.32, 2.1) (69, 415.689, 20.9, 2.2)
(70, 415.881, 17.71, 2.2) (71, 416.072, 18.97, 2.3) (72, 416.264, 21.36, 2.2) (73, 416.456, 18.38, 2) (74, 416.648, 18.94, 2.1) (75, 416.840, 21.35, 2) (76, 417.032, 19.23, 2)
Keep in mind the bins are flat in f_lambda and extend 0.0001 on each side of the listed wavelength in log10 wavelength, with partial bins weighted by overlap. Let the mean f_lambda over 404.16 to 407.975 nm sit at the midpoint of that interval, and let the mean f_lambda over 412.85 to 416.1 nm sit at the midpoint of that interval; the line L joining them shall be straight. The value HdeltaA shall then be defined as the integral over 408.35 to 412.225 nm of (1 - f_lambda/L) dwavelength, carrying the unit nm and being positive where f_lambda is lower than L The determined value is 0.22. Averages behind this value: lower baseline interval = 20.4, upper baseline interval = 19.6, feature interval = 18.9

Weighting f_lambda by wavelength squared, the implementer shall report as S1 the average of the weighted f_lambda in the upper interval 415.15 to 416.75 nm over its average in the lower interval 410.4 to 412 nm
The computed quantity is 1.09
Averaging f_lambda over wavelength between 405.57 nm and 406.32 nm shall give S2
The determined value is 18.4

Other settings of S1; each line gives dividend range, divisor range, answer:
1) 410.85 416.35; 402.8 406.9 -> 0.99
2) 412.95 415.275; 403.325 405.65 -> 0.96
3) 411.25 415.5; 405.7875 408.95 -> 0.95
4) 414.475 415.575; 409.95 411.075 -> 1.15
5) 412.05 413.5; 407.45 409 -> 0.89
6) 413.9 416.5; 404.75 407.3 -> 1.06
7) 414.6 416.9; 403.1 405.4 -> 0.96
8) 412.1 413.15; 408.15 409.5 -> 0.87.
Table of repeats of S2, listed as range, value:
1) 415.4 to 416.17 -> 20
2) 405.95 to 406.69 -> 20.7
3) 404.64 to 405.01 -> 18.7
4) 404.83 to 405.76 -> 20.1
